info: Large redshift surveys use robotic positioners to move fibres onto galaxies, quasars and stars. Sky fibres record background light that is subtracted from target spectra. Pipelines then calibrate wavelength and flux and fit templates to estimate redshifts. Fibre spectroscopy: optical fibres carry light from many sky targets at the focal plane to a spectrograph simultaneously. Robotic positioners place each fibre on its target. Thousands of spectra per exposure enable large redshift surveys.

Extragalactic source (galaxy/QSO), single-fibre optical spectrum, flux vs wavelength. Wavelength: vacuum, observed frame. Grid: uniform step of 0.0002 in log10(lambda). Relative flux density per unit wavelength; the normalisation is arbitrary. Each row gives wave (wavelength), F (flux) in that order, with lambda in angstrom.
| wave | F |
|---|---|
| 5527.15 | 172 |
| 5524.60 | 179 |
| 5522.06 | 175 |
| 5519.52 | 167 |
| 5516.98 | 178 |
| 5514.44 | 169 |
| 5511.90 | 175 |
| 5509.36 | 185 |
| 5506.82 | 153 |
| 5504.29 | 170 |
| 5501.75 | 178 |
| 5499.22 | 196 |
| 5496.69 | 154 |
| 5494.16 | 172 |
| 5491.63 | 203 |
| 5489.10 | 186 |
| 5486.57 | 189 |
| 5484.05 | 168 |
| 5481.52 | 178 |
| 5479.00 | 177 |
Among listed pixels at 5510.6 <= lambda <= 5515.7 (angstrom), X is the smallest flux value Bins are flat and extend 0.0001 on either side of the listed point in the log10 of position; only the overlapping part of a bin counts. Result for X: 169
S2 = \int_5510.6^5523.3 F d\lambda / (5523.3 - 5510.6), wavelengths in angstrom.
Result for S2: 173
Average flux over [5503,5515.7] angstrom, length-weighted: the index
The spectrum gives 170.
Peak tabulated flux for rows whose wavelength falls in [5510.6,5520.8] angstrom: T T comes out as 178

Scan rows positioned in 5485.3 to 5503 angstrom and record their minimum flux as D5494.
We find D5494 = 154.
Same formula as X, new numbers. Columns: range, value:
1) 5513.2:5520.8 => 167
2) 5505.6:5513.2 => 153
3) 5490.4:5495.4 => 172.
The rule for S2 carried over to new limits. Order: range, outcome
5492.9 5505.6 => 174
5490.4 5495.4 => 187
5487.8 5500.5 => 182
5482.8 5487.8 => 179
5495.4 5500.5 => 175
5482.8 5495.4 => 184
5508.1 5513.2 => 180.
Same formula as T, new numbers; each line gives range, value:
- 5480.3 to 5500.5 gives 203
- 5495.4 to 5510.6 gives 196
